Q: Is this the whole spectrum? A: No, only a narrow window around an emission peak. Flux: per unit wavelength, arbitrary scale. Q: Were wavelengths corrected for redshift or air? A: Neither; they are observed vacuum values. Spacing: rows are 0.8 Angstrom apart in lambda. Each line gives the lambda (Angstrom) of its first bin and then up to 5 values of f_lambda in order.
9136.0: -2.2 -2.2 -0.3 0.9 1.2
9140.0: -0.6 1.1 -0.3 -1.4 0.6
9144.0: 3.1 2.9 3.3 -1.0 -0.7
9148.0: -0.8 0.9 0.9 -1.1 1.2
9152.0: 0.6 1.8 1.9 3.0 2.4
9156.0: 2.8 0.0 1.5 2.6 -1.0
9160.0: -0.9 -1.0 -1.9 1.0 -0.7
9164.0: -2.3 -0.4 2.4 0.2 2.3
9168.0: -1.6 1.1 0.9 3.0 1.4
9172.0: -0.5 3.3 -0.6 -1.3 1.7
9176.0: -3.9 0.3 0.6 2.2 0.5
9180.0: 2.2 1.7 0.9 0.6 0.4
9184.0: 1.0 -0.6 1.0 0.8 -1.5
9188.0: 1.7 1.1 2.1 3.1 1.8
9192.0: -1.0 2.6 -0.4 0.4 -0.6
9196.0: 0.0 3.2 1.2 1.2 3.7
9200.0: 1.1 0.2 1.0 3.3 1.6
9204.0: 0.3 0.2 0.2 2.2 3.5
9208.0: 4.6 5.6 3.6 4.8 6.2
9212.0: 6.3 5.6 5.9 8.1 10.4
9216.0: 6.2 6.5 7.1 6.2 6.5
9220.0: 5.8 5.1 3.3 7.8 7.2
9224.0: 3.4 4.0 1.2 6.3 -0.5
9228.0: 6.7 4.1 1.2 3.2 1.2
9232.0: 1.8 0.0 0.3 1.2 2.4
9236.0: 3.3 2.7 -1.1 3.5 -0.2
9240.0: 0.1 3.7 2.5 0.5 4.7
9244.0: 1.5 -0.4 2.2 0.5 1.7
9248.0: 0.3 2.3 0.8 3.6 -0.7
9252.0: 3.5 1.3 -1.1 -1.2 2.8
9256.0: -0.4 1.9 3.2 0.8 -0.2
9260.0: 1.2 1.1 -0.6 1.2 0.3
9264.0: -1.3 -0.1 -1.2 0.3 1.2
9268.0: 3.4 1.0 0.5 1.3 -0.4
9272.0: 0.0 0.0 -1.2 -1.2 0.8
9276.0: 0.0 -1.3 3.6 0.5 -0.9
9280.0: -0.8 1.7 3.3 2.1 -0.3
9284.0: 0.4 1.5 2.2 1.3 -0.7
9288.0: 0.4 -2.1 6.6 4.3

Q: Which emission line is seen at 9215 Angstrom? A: [O II]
